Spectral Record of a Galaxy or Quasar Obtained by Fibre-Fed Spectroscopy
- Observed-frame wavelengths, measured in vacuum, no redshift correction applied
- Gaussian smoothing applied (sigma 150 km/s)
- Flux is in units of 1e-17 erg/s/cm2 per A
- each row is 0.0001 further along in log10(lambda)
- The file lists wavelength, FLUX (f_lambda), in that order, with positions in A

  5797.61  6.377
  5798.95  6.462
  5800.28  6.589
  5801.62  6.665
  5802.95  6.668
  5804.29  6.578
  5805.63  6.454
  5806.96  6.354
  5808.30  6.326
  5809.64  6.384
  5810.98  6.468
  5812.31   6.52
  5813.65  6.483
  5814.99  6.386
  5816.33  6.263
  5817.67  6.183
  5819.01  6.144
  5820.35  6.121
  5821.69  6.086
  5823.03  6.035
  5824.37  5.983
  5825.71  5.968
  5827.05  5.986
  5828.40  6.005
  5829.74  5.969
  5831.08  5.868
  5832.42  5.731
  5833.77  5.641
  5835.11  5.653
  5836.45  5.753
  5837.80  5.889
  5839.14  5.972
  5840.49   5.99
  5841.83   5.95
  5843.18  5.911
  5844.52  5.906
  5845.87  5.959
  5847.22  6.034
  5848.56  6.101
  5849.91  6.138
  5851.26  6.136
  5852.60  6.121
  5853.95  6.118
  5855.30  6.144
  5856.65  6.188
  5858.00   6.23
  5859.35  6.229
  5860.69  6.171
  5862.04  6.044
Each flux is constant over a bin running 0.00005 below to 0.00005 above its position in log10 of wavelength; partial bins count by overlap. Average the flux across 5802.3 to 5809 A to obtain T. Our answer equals 6.47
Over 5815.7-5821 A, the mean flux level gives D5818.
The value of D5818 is 6.18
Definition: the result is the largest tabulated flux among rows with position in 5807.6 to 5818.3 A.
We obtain 6.52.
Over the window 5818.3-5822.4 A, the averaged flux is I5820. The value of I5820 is 6.12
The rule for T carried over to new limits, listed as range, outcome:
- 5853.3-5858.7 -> 6.16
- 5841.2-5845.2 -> 5.92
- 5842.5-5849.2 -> 5.98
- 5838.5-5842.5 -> 5.97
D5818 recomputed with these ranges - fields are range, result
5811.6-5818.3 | 6.37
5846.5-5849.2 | 6.07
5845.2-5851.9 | 6.07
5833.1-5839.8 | 5.79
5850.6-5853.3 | 6.14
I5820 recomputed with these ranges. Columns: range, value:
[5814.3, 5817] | 6.32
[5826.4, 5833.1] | 5.9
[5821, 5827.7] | 6.02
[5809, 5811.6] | 6.42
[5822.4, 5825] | 6.01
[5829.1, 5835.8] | 5.78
